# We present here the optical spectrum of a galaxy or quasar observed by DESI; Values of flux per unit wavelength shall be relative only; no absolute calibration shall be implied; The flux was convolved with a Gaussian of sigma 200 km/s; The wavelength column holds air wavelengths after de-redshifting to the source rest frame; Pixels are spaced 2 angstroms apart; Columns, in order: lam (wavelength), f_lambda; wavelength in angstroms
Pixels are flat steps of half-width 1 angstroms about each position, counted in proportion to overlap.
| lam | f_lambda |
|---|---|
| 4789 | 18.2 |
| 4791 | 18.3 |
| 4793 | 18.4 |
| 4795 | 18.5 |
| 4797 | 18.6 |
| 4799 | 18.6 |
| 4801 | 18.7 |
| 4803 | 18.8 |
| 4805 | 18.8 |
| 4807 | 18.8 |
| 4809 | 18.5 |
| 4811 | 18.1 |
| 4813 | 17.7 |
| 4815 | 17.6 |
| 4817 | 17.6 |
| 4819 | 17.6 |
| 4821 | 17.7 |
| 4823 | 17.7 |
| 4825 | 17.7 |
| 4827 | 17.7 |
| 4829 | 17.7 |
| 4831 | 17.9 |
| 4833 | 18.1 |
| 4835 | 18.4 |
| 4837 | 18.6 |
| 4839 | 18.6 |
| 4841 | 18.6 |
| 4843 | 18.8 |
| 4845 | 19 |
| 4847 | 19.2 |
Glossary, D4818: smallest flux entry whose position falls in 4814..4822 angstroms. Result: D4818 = 17.6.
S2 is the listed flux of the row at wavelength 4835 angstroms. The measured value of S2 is 18.4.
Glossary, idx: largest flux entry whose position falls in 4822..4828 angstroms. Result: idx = 17.7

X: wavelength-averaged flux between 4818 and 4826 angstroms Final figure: 17.7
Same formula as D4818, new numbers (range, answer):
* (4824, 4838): 17.7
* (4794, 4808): 18.5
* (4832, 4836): 18.1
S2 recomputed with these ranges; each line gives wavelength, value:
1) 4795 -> 18.5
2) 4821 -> 17.7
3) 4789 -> 18.2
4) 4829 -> 17.7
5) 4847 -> 19.2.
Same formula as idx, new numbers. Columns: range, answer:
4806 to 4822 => 18.8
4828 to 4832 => 17.9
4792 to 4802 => 18.7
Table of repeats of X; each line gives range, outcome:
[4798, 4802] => 18.6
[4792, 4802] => 18.6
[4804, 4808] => 18.8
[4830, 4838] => 18.2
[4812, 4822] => 17.6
